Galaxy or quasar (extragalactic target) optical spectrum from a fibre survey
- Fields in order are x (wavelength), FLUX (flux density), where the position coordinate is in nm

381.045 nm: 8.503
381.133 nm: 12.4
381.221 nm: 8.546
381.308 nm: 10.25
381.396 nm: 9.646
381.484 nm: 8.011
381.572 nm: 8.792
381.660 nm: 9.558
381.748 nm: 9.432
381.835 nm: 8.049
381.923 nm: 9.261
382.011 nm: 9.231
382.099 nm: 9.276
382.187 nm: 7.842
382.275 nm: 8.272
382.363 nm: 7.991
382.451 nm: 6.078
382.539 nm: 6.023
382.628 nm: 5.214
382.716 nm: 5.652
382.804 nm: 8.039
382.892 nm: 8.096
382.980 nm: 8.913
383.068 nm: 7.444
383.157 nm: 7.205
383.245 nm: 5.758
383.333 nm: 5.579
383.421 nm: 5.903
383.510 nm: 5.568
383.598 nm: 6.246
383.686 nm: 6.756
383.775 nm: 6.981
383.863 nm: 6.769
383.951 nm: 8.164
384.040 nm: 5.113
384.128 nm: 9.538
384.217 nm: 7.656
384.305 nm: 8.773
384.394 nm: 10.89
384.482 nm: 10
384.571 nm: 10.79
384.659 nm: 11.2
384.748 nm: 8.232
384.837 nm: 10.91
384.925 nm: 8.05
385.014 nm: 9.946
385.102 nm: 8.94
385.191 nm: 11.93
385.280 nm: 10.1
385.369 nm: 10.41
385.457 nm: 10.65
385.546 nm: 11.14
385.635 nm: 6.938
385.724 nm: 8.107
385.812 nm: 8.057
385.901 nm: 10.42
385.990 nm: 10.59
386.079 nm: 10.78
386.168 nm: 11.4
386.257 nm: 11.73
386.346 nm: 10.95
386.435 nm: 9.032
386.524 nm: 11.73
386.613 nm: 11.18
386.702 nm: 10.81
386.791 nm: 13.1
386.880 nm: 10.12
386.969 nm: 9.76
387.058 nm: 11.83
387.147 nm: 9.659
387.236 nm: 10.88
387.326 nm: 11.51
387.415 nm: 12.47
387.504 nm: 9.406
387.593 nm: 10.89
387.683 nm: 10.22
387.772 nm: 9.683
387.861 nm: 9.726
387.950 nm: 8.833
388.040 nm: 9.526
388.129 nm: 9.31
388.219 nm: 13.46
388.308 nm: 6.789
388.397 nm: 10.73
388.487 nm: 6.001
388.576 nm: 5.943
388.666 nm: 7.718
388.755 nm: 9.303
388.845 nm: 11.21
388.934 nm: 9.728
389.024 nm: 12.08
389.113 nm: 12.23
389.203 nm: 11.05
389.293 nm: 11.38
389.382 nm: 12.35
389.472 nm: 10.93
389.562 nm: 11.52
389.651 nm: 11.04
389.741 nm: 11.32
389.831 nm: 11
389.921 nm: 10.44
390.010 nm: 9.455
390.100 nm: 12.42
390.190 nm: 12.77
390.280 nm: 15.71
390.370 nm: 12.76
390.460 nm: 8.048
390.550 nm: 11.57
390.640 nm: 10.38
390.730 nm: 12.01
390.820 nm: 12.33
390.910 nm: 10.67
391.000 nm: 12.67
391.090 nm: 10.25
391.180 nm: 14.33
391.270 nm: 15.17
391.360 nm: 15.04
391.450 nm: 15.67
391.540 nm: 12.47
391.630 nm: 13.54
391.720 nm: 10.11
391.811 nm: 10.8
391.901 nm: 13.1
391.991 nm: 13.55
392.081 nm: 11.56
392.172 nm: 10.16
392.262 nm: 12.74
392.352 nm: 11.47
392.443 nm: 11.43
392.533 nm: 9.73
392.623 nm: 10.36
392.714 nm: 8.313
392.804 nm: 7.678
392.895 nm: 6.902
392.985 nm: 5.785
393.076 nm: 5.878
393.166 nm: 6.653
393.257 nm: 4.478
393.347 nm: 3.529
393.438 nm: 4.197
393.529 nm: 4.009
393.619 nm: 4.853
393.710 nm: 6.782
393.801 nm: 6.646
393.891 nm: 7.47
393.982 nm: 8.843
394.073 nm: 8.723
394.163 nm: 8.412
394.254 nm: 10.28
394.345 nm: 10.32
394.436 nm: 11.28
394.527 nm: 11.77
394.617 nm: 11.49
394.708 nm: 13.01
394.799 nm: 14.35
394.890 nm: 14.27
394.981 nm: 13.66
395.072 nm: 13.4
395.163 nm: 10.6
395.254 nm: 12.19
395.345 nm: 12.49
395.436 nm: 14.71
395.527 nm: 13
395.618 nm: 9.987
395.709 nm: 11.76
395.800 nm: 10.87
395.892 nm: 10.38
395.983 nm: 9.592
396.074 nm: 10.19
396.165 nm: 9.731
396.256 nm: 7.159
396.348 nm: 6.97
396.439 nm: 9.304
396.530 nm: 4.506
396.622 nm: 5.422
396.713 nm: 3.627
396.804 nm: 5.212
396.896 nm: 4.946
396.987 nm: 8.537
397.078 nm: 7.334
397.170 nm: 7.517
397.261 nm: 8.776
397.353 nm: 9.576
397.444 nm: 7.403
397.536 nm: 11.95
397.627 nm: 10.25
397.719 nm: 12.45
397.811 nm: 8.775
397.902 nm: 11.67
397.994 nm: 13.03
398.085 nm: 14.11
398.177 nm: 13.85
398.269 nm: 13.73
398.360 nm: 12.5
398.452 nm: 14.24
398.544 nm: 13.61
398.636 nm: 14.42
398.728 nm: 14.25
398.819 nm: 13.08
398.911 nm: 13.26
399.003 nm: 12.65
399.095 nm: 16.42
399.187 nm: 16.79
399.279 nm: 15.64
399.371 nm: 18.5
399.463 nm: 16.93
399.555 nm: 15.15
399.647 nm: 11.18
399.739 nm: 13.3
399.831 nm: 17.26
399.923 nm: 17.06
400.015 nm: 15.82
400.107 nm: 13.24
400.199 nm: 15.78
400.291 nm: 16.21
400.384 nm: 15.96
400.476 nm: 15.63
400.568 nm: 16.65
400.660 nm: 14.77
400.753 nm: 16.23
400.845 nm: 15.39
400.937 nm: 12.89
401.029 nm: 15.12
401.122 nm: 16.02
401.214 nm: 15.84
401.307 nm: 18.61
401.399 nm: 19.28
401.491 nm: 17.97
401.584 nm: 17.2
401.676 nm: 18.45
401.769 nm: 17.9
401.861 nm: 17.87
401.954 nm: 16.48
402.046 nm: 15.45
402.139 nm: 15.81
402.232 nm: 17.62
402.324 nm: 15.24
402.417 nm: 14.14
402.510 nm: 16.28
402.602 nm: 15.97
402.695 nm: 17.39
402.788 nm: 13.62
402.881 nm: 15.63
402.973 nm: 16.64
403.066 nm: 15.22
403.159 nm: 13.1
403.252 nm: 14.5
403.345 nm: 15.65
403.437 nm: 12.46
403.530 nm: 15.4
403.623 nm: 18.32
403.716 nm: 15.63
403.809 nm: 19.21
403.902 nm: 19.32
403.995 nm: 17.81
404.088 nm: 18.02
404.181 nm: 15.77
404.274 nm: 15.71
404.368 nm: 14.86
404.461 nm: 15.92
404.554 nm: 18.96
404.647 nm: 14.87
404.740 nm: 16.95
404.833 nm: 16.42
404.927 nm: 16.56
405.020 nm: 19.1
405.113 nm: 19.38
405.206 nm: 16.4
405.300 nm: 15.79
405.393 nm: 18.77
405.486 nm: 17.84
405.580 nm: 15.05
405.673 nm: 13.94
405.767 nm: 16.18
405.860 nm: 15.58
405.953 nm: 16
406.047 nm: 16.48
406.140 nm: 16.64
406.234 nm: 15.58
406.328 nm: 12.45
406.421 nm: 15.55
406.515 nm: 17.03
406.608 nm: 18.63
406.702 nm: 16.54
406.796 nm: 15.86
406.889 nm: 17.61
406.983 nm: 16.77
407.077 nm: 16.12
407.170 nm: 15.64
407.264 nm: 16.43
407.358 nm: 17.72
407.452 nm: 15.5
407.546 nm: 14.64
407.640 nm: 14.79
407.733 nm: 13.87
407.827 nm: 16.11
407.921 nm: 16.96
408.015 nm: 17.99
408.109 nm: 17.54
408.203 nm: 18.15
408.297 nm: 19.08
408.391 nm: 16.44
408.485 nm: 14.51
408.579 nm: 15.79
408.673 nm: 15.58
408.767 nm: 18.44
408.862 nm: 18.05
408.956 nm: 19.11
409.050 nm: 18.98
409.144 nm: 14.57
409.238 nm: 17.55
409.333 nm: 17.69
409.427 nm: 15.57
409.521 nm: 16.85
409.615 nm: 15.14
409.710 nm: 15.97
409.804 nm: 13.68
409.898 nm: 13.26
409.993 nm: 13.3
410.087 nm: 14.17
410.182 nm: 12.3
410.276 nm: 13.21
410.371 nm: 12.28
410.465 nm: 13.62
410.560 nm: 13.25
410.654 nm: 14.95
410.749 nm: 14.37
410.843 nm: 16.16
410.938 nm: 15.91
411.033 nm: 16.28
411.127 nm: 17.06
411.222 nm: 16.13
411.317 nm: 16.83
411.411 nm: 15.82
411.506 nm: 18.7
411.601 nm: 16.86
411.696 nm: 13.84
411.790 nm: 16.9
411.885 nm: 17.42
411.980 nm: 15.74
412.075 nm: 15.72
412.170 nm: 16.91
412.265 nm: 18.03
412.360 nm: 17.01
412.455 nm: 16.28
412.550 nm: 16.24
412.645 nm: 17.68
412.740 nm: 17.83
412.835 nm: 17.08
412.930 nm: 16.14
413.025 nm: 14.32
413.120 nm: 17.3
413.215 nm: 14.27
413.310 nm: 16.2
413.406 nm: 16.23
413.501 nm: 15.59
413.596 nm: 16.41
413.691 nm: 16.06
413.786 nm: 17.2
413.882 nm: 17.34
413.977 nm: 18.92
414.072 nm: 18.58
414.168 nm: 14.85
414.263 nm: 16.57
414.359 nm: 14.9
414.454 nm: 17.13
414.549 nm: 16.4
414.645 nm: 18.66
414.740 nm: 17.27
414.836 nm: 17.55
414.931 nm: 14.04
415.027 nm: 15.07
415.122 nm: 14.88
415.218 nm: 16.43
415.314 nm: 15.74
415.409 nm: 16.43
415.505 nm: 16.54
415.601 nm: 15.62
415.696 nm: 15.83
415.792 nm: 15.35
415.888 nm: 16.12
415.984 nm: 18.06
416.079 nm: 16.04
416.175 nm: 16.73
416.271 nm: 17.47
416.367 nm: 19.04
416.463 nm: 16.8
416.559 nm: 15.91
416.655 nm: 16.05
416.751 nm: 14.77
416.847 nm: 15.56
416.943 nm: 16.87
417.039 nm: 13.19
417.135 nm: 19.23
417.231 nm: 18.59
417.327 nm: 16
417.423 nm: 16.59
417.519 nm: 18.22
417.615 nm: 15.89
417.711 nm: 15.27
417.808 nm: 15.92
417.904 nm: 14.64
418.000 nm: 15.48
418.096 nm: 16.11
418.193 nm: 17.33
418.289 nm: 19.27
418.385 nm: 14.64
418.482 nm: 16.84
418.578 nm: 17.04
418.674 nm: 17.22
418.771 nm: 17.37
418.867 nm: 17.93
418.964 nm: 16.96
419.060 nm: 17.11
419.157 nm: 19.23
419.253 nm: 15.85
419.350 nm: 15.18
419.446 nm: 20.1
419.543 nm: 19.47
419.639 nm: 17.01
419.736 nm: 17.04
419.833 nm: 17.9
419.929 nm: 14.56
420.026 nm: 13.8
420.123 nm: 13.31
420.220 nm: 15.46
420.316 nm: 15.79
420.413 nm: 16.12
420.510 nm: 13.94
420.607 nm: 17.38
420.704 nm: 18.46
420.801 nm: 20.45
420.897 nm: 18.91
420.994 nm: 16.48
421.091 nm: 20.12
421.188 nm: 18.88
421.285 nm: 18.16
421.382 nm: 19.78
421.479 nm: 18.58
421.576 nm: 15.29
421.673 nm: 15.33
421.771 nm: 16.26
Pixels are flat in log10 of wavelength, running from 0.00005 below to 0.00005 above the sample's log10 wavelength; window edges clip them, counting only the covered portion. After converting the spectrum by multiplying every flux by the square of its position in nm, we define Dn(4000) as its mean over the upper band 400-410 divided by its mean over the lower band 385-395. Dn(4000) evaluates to 1.7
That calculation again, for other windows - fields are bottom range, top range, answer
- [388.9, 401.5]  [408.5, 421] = 1.55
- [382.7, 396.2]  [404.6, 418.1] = 1.80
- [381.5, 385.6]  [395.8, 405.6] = 1.87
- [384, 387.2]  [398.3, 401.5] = 1.64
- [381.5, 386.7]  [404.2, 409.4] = 2.13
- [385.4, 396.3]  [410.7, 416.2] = 1.76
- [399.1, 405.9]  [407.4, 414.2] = 1.03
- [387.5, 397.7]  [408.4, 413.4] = 1.74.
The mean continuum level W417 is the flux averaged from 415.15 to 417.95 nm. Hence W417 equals 16.4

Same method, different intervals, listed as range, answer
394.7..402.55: 13.2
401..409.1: 16.5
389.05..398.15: 10.2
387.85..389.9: 10.1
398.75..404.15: 15.9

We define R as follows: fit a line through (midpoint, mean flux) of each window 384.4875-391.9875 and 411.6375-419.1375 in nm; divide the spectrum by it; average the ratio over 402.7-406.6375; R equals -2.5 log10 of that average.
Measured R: -0.14 mag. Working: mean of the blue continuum 10.8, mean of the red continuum 16.5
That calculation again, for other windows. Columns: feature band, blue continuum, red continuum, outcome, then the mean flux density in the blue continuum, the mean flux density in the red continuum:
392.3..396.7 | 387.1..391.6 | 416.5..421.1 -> 0.29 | 11.1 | 16.7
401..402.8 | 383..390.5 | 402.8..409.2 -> -0.11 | 9.8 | 16.4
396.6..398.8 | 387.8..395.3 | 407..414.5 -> 0.18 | 10.4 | 16.1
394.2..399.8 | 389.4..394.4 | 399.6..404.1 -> 0.15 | 10.2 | 16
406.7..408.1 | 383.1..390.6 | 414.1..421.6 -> -0.13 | 9.84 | 16.7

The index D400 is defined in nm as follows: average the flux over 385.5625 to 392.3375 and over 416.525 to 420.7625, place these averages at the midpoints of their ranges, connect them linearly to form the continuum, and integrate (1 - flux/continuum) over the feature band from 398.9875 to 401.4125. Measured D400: -0.48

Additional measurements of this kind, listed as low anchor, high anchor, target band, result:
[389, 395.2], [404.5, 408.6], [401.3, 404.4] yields -0.304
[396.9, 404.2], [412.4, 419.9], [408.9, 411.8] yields 0.080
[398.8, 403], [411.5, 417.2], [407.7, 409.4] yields -0.086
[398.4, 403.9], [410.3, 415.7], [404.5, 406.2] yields -0.087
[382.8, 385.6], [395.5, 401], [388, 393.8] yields -0.031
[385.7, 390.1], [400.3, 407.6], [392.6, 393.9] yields 0.654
